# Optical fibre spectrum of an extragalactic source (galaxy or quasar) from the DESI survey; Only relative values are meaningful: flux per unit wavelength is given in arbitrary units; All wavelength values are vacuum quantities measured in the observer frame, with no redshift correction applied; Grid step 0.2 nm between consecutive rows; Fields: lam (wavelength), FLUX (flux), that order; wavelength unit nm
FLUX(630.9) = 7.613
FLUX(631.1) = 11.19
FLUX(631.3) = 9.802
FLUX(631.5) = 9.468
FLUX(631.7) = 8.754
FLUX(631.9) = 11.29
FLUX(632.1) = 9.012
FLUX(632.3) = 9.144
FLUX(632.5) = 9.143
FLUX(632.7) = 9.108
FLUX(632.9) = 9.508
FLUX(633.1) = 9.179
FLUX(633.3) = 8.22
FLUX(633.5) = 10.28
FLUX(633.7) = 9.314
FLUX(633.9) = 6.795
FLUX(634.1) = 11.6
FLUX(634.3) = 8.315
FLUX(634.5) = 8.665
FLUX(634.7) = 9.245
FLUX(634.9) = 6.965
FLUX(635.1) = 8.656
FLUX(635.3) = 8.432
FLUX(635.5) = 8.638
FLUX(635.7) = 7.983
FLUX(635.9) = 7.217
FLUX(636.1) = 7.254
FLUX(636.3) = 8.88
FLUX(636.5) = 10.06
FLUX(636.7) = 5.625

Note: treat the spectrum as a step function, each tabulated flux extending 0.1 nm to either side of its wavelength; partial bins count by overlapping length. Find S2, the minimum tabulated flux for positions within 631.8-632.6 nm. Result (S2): 9.012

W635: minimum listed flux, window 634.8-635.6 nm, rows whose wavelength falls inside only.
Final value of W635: 6.965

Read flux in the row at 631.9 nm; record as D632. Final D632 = 11.29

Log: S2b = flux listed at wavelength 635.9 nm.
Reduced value 7.217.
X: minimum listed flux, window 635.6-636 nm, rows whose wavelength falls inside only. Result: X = 7.217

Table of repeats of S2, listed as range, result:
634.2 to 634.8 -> 8.315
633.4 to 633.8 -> 9.314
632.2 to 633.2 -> 9.108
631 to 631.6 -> 9.468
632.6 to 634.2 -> 6.795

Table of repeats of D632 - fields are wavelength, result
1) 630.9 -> 7.613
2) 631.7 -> 8.754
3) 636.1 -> 7.254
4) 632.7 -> 9.108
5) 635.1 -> 8.656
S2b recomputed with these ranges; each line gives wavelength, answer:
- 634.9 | 6.965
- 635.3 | 8.432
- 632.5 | 9.143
